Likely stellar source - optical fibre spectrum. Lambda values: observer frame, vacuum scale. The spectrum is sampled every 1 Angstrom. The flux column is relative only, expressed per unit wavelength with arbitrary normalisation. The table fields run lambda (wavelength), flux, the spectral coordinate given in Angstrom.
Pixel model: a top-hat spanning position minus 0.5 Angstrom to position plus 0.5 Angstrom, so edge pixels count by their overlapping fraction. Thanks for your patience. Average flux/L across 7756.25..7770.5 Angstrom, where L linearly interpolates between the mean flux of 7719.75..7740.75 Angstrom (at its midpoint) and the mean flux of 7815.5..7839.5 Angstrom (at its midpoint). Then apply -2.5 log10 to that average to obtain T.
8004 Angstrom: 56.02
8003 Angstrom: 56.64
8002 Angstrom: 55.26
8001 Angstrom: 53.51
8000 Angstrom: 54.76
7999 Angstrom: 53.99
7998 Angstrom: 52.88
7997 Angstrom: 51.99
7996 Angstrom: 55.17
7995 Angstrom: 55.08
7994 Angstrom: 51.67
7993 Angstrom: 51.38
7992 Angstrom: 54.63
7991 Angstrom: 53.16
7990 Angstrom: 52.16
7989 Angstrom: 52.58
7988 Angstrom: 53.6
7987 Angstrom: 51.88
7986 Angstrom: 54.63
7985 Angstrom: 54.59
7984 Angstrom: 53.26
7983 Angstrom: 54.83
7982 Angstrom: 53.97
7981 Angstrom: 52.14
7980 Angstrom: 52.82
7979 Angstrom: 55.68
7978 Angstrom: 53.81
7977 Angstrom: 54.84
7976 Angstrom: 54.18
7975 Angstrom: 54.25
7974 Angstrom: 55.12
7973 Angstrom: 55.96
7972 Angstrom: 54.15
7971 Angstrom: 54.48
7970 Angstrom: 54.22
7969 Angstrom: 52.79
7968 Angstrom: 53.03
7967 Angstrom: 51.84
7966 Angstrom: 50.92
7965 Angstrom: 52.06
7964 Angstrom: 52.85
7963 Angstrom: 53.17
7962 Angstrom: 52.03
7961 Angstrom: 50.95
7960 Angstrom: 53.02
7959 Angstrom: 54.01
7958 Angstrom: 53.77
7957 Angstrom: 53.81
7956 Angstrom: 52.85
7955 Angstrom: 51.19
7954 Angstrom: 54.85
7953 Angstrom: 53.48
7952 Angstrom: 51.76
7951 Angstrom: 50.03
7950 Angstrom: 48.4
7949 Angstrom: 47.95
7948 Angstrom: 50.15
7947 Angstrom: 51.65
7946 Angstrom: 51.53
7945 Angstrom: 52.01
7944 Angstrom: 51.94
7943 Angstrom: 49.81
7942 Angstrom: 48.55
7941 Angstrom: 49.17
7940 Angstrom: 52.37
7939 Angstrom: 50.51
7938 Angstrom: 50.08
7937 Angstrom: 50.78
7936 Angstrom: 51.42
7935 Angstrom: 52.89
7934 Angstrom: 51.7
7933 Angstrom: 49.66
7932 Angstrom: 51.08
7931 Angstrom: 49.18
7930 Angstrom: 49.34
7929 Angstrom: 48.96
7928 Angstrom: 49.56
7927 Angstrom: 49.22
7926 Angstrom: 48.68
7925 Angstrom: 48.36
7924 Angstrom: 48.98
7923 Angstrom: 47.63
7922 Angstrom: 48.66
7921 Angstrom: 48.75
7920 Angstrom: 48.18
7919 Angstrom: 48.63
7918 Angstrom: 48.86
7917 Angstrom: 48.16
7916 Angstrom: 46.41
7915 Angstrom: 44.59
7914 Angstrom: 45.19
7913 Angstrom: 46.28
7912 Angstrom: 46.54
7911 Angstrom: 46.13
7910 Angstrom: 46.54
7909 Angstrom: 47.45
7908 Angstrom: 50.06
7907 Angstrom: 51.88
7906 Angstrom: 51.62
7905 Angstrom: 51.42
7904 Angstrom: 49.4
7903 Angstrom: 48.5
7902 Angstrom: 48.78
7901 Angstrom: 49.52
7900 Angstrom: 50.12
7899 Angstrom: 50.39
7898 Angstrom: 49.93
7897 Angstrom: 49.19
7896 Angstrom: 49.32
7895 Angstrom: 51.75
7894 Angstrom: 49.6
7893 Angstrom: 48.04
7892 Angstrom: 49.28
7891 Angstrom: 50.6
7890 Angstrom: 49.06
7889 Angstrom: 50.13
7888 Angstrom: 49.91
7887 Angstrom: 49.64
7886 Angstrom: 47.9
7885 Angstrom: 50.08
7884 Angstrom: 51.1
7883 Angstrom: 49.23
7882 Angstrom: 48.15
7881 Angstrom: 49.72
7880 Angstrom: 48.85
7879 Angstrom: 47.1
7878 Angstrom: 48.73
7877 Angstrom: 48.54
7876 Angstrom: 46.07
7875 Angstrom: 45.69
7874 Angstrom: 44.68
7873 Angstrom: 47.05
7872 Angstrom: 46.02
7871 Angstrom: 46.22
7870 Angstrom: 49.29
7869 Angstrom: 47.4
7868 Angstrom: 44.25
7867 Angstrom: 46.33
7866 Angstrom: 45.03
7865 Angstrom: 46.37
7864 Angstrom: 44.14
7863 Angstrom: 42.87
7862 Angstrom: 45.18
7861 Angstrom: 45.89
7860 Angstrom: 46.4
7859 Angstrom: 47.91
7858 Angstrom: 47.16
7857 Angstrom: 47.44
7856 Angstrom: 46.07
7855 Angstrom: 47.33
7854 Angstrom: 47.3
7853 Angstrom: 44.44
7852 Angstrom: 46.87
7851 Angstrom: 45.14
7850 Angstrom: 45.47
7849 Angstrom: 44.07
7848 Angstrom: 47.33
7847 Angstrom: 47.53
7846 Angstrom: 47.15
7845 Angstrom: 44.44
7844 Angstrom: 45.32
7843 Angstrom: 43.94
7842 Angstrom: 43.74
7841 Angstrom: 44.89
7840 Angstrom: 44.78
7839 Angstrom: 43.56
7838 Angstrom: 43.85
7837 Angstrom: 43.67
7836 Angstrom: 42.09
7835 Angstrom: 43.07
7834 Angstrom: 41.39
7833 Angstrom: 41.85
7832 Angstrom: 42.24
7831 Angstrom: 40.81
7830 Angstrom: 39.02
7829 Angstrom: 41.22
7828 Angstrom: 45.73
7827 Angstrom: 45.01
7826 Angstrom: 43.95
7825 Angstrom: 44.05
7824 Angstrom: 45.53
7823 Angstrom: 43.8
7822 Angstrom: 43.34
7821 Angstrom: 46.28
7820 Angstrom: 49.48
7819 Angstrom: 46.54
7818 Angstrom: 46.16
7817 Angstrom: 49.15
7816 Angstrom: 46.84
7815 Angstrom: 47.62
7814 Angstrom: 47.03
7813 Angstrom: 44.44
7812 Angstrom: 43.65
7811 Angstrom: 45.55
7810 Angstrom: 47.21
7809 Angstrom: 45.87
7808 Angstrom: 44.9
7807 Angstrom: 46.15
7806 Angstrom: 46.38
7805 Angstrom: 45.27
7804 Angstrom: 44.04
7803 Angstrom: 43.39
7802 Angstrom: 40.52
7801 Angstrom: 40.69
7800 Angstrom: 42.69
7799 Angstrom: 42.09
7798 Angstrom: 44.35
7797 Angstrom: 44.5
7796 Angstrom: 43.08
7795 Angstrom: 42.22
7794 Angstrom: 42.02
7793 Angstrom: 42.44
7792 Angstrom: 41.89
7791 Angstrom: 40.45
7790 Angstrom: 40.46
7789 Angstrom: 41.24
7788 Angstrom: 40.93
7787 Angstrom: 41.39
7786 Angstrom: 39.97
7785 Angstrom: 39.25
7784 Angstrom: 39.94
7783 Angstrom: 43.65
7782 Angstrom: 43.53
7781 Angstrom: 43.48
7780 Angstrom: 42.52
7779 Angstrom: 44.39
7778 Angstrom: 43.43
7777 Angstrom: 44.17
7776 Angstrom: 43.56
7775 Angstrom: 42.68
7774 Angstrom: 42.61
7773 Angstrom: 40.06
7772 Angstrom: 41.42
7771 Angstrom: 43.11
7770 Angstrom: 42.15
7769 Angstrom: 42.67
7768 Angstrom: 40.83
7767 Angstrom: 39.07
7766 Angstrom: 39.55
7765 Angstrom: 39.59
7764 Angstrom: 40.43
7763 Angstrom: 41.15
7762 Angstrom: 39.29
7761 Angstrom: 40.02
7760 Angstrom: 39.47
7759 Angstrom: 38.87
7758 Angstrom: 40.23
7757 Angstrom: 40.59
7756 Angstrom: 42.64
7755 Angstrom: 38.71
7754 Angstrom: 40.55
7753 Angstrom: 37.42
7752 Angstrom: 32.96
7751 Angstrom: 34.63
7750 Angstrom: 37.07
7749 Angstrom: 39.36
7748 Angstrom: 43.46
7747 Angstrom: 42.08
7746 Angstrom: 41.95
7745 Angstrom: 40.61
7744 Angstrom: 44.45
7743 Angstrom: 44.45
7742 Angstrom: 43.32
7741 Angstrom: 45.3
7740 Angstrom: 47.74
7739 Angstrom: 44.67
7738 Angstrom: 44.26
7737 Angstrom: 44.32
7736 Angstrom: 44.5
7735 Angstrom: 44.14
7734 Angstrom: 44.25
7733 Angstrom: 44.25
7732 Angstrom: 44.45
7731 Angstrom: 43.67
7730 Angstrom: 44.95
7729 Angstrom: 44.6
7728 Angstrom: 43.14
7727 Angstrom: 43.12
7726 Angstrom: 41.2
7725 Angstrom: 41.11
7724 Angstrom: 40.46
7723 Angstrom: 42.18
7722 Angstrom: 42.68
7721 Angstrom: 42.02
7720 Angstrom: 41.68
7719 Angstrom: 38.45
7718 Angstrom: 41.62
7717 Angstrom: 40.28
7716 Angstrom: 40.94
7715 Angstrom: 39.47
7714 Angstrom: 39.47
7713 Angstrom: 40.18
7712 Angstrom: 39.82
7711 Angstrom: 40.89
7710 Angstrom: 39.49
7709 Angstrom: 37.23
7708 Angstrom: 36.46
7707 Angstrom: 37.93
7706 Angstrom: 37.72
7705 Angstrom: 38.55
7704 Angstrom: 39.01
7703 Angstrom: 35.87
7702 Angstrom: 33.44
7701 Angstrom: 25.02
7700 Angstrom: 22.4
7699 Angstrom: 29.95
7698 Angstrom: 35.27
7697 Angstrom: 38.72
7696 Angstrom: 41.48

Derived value 0.09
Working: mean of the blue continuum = 43.5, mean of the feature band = 40.3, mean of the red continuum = 44.1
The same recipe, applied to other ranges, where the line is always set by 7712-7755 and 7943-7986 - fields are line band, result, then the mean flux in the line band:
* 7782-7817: 0.04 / 43.4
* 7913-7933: 0.06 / 48.3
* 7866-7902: 0.01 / 48.5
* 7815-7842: 0.05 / 44.2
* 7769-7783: 0.03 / 42.9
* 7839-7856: 0.04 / 45.6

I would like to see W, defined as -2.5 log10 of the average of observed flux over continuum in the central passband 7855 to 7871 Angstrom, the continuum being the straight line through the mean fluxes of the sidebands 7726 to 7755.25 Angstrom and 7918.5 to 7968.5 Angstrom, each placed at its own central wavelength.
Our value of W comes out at 0.03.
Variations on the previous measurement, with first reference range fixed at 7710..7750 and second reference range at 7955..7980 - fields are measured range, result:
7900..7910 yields 0.02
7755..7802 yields 0.08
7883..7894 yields 0.00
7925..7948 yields 0.03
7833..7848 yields 0.08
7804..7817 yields 0.00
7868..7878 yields 0.05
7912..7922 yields 0.08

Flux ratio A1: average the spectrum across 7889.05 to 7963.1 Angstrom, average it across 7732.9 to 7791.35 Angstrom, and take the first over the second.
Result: 1.20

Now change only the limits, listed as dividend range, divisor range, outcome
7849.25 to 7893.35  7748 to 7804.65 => 1.15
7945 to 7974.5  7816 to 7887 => 1.15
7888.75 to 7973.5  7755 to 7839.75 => 1.17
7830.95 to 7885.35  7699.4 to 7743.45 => 1.13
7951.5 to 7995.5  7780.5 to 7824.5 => 1.22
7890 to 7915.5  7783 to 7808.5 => 1.15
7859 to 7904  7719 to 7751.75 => 1.13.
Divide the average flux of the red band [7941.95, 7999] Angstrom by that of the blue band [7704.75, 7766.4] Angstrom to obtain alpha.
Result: 1.28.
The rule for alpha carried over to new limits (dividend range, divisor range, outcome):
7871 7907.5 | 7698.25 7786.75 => 1.21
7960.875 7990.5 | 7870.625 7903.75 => 1.10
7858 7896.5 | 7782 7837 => 1.10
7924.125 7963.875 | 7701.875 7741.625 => 1.23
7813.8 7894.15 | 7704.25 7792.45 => 1.12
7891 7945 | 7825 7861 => 1.10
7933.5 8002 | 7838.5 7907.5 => 1.11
